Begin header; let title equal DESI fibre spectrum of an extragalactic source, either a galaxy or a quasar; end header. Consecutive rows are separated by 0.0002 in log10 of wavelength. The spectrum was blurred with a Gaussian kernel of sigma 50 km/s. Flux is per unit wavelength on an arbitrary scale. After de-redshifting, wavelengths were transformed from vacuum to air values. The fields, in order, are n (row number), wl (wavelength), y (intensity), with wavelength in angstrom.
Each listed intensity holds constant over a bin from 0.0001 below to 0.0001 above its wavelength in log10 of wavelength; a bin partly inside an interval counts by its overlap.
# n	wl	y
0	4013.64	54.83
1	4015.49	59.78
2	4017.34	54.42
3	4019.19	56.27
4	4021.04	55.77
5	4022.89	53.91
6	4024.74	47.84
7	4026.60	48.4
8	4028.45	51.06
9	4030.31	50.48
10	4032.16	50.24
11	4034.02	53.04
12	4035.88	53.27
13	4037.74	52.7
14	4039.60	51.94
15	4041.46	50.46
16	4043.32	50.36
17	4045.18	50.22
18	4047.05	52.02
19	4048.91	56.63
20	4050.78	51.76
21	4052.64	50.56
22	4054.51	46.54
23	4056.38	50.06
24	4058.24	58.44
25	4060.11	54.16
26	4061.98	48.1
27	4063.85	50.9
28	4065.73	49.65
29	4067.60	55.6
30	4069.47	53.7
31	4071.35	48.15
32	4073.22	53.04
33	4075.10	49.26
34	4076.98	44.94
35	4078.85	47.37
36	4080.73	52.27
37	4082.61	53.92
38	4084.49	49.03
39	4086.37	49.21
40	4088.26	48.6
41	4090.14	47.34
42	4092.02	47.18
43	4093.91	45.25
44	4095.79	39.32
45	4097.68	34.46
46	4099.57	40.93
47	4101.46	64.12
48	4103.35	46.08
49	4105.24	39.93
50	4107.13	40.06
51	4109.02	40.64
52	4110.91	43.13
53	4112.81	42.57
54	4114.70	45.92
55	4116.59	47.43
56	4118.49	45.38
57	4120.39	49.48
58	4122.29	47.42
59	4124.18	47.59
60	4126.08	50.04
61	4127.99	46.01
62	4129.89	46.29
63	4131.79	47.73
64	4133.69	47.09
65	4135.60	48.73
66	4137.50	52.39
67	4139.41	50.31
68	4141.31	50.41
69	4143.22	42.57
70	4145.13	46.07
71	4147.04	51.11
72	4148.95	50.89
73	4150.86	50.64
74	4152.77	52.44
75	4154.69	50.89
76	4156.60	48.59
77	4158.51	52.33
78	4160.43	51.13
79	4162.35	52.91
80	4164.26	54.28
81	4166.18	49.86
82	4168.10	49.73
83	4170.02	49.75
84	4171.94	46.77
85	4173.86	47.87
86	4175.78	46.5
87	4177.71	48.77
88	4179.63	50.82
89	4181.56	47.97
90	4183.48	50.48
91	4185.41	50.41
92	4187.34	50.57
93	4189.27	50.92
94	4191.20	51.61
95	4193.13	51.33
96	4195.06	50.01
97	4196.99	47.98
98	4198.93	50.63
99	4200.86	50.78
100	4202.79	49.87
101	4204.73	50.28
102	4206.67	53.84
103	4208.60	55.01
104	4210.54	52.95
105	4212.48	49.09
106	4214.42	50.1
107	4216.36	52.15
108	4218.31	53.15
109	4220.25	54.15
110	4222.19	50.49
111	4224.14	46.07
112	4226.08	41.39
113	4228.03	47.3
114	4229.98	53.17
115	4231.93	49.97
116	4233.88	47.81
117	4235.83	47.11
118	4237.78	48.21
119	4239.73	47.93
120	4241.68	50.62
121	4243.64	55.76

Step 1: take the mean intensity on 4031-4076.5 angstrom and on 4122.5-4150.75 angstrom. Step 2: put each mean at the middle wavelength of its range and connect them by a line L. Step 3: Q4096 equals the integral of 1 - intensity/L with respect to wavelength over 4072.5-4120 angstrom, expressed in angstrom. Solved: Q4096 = 3.5 angstrom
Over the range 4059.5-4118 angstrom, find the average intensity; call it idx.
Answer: 47.4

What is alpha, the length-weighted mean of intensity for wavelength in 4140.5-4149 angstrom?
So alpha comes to 47.9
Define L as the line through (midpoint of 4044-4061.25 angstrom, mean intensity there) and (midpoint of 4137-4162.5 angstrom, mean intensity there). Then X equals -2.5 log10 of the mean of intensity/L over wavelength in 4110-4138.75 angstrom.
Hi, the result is 0.08 mag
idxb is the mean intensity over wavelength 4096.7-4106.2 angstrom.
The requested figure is 45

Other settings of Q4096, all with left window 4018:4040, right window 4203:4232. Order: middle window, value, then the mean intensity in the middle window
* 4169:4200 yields 0.81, 49.5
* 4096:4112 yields 2.50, 43.4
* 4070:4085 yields 0.53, 49.9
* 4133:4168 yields 0.66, 50.2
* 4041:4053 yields 0.03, 51.8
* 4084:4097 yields 1.36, 46.2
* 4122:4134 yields 0.90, 47.5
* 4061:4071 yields 0.08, 51.4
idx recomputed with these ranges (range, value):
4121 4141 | 48.5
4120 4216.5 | 49.9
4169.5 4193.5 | 49.5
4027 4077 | 51.5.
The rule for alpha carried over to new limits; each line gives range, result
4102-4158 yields 47.3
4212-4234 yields 49.6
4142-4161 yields 49.6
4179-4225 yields 50.9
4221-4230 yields 47.3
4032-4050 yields 52.1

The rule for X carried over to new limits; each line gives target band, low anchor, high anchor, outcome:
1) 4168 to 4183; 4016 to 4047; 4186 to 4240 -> 0.044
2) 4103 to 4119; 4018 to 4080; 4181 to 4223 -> 0.184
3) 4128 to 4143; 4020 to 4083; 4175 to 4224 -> 0.054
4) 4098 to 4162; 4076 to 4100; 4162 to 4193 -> 0.007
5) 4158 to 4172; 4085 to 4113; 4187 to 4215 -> -0.049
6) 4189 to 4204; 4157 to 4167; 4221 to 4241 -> -0.008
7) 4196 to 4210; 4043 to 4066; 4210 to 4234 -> -0.027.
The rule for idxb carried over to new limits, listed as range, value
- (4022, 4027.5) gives 50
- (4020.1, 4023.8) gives 54.9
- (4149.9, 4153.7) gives 51.6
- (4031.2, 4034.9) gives 51.7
